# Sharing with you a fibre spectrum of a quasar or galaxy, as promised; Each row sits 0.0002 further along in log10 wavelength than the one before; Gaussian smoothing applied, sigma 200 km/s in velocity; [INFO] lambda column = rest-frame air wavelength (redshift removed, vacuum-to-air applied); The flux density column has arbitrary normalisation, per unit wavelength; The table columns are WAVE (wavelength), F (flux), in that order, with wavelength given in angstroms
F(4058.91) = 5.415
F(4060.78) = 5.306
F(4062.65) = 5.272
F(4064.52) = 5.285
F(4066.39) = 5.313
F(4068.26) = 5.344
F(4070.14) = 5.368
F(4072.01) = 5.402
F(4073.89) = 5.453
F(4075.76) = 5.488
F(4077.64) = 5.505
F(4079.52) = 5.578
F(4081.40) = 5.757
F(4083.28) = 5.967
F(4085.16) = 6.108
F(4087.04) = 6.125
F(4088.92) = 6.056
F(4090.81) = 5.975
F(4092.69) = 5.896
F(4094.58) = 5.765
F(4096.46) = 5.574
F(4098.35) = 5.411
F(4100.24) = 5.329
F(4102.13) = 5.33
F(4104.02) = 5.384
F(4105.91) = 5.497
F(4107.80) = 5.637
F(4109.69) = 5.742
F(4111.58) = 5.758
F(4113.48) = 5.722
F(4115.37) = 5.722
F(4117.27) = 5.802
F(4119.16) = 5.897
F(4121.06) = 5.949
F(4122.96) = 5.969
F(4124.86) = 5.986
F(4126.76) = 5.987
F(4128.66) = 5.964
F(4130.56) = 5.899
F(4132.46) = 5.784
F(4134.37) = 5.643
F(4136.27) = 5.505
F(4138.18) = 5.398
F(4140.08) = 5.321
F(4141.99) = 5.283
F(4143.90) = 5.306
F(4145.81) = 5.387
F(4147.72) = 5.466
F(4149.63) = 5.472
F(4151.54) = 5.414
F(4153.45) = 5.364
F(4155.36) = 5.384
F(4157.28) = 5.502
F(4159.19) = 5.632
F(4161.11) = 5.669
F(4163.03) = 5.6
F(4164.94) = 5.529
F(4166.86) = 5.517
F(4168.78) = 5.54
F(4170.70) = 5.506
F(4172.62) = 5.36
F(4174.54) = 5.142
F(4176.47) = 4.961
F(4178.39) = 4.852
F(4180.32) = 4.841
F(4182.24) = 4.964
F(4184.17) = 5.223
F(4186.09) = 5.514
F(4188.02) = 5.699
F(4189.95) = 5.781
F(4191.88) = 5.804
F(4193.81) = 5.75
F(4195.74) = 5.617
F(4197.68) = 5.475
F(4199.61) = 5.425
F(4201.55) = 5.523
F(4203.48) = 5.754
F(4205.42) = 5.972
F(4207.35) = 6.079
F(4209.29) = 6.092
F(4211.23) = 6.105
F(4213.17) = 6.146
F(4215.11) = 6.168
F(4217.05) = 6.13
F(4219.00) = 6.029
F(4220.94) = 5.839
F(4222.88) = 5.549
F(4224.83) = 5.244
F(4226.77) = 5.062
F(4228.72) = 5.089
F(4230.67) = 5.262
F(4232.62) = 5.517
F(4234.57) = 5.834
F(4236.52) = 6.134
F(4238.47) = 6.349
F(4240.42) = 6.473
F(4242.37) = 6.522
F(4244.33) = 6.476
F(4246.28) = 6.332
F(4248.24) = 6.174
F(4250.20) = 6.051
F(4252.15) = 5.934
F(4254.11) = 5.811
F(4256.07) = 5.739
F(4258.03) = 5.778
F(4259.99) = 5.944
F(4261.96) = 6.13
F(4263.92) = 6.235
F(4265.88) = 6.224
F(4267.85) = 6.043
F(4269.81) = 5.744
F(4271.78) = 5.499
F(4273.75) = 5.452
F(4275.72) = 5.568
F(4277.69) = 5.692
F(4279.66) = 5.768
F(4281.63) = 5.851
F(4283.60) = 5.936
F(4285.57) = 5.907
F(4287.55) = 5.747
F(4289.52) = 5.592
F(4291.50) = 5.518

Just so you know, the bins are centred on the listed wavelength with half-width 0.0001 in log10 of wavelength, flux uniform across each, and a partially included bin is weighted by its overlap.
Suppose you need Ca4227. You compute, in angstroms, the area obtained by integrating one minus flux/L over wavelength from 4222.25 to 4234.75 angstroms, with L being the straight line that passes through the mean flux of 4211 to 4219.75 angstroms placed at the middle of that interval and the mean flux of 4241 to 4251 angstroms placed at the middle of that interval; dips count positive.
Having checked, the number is 1.76 angstroms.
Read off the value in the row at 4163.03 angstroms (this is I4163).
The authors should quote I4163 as 5.6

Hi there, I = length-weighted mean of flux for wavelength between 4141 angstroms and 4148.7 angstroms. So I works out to 5.36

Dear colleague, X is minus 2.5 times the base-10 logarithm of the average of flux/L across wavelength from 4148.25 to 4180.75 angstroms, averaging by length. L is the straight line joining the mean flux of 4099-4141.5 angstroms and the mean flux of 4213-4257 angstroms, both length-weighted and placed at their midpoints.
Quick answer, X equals 0.076 mag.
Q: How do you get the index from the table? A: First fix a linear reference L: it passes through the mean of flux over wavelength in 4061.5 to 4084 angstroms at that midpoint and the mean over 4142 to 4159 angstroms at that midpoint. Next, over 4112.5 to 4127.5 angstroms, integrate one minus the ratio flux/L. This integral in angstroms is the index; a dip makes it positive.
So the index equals -1.2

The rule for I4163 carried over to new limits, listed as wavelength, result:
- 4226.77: 5.062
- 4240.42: 6.473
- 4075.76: 5.488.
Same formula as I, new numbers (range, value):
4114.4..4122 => 5.85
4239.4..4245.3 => 6.49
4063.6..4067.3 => 5.3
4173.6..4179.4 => 4.98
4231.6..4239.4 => 5.95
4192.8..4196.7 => 5.69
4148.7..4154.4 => 5.42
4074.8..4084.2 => 5.66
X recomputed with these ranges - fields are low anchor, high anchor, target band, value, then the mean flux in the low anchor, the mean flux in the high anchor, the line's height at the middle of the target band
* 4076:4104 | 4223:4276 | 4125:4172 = 0.04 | 5.72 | 5.87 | 5.78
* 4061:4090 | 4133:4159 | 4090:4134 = -0.04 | 5.6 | 5.43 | 5.51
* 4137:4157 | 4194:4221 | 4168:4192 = 0.07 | 5.38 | 5.88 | 5.65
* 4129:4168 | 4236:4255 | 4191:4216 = 0.02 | 5.51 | 6.23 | 5.92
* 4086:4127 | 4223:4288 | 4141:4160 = 0.07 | 5.75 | 5.86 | 5.78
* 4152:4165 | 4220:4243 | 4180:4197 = 0.02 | 5.52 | 5.73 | 5.61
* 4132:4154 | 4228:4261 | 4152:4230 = 0.03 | 5.44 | 5.97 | 5.69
